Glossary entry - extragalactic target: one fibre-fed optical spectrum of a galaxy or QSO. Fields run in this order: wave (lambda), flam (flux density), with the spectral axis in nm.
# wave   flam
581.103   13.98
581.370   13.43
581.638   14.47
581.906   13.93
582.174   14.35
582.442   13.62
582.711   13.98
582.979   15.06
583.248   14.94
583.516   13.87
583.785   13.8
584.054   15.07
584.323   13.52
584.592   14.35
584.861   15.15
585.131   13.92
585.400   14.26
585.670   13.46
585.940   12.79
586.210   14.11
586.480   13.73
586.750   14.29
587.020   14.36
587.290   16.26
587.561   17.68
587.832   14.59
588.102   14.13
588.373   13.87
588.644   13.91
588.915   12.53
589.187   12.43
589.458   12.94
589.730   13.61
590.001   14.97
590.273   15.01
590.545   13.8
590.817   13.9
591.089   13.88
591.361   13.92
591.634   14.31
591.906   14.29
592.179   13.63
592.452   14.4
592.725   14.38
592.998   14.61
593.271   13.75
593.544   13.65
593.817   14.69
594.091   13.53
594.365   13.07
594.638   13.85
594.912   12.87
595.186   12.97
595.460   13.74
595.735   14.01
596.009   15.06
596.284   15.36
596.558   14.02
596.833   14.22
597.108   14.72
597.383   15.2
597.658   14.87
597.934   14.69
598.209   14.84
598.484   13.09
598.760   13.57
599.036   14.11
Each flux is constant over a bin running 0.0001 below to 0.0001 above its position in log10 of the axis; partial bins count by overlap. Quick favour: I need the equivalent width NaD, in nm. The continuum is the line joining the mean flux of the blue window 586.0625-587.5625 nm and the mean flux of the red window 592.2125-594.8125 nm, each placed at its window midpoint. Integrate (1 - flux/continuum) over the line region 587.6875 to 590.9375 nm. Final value 0.153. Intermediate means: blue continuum 14.8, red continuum 14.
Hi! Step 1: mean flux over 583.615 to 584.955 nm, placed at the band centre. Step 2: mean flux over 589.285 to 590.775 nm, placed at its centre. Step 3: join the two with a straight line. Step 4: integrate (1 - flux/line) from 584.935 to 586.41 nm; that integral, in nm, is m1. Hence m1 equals 0.051 nm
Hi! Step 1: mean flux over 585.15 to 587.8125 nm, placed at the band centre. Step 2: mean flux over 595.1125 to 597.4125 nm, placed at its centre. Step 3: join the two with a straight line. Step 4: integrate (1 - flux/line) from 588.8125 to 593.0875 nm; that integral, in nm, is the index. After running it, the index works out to 0.158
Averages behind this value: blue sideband 14.5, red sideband 14.4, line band 13.9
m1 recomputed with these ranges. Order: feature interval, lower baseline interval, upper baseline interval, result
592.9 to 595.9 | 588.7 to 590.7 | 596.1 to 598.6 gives 0.11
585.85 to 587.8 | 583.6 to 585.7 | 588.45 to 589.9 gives -0.15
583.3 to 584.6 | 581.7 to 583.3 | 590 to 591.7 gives 0.01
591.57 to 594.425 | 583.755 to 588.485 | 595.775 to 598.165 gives 0.11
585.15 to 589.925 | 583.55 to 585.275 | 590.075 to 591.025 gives 0.07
